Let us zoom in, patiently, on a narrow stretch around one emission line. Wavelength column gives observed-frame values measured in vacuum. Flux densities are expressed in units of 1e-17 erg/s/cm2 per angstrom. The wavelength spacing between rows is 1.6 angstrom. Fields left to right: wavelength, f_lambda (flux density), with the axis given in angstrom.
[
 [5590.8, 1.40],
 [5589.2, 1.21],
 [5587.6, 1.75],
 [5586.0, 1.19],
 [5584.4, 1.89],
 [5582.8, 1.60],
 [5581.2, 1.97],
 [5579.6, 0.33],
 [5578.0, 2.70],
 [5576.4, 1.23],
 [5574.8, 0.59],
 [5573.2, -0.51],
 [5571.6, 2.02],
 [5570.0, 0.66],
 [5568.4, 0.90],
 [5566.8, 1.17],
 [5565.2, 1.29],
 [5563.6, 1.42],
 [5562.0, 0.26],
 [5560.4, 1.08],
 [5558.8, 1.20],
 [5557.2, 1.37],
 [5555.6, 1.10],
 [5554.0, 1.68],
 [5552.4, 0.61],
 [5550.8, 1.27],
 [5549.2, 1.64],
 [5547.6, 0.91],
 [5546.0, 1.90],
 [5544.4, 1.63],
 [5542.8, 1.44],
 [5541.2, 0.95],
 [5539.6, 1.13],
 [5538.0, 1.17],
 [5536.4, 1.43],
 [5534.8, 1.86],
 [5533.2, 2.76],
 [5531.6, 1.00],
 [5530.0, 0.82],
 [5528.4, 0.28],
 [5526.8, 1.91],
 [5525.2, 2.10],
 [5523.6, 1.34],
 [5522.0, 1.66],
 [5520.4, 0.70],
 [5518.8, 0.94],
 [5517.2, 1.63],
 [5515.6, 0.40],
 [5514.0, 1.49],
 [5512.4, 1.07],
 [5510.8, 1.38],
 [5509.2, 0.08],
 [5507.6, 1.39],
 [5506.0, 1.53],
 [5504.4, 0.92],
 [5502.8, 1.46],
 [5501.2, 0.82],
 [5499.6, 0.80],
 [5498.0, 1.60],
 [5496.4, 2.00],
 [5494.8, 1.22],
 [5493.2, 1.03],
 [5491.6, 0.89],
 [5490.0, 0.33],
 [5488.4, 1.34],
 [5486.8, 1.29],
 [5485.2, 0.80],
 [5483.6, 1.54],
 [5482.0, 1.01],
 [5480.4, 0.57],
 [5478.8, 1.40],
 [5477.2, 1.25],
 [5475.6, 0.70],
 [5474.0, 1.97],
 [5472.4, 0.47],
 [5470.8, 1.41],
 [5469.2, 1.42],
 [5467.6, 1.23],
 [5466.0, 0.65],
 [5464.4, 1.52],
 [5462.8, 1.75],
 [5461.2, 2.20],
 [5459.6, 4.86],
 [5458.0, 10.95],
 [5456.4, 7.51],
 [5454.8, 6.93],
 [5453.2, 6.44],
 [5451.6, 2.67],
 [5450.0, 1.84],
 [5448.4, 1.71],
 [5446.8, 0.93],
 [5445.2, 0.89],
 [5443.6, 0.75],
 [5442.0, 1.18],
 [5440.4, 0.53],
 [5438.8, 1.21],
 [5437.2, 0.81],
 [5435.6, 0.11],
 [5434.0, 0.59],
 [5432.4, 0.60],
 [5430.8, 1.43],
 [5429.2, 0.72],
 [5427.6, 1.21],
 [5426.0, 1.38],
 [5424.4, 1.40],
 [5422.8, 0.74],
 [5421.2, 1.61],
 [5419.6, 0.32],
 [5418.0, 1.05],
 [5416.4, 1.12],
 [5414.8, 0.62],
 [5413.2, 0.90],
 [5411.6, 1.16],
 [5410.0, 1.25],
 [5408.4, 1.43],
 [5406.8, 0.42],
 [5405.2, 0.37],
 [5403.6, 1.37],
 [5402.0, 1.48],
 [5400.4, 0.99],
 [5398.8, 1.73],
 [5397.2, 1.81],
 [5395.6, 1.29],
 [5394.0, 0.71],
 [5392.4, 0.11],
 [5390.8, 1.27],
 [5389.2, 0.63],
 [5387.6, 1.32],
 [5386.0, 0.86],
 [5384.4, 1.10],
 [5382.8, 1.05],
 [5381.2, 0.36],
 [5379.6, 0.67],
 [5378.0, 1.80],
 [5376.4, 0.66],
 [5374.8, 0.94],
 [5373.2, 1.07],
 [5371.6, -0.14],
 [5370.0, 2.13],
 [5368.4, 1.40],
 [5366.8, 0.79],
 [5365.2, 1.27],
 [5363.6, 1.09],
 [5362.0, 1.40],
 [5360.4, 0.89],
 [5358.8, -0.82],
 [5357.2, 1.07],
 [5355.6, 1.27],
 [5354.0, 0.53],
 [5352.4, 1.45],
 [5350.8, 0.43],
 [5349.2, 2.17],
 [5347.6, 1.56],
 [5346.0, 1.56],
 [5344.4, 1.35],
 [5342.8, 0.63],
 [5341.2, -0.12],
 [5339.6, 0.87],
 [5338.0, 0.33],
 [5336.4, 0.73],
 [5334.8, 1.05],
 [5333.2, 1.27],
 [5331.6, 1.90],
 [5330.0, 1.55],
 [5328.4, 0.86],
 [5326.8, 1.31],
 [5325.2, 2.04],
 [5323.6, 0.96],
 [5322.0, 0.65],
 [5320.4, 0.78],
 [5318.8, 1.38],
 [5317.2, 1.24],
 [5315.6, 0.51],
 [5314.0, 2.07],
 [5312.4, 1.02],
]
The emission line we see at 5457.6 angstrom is [O II] 3727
